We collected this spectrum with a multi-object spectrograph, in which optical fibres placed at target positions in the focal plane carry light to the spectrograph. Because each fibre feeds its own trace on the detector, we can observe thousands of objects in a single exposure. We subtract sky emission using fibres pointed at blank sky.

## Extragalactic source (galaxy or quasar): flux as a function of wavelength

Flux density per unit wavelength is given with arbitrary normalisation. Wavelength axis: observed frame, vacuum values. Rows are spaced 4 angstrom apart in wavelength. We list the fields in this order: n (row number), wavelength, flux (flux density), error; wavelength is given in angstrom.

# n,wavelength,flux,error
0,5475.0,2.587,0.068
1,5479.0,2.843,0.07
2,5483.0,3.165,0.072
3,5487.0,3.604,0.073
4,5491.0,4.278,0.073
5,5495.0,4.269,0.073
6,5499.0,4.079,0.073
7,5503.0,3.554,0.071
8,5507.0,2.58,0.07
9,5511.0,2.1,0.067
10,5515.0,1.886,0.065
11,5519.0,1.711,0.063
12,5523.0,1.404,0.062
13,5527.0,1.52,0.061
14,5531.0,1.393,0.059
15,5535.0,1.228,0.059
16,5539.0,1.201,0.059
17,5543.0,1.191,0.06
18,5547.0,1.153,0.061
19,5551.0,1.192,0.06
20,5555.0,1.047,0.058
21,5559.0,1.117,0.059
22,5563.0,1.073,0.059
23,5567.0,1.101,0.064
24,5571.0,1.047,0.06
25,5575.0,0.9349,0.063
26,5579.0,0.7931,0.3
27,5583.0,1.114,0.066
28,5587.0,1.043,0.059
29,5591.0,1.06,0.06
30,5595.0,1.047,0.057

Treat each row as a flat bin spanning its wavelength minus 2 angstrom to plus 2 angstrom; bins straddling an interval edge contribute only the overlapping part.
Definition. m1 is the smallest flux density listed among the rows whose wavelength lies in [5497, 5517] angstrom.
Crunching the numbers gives 1.886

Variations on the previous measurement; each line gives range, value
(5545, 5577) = 0.9349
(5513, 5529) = 1.404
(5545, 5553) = 1.153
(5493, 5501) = 4.079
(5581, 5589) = 1.043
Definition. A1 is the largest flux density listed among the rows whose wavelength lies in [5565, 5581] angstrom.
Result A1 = 1.101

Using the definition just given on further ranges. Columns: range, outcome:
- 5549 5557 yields 1.192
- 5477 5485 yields 3.165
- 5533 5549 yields 1.228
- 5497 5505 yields 4.079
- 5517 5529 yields 1.711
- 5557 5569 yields 1.117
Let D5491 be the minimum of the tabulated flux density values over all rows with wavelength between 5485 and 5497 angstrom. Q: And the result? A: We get 3.604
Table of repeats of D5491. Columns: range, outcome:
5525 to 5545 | 1.191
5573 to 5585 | 0.7931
